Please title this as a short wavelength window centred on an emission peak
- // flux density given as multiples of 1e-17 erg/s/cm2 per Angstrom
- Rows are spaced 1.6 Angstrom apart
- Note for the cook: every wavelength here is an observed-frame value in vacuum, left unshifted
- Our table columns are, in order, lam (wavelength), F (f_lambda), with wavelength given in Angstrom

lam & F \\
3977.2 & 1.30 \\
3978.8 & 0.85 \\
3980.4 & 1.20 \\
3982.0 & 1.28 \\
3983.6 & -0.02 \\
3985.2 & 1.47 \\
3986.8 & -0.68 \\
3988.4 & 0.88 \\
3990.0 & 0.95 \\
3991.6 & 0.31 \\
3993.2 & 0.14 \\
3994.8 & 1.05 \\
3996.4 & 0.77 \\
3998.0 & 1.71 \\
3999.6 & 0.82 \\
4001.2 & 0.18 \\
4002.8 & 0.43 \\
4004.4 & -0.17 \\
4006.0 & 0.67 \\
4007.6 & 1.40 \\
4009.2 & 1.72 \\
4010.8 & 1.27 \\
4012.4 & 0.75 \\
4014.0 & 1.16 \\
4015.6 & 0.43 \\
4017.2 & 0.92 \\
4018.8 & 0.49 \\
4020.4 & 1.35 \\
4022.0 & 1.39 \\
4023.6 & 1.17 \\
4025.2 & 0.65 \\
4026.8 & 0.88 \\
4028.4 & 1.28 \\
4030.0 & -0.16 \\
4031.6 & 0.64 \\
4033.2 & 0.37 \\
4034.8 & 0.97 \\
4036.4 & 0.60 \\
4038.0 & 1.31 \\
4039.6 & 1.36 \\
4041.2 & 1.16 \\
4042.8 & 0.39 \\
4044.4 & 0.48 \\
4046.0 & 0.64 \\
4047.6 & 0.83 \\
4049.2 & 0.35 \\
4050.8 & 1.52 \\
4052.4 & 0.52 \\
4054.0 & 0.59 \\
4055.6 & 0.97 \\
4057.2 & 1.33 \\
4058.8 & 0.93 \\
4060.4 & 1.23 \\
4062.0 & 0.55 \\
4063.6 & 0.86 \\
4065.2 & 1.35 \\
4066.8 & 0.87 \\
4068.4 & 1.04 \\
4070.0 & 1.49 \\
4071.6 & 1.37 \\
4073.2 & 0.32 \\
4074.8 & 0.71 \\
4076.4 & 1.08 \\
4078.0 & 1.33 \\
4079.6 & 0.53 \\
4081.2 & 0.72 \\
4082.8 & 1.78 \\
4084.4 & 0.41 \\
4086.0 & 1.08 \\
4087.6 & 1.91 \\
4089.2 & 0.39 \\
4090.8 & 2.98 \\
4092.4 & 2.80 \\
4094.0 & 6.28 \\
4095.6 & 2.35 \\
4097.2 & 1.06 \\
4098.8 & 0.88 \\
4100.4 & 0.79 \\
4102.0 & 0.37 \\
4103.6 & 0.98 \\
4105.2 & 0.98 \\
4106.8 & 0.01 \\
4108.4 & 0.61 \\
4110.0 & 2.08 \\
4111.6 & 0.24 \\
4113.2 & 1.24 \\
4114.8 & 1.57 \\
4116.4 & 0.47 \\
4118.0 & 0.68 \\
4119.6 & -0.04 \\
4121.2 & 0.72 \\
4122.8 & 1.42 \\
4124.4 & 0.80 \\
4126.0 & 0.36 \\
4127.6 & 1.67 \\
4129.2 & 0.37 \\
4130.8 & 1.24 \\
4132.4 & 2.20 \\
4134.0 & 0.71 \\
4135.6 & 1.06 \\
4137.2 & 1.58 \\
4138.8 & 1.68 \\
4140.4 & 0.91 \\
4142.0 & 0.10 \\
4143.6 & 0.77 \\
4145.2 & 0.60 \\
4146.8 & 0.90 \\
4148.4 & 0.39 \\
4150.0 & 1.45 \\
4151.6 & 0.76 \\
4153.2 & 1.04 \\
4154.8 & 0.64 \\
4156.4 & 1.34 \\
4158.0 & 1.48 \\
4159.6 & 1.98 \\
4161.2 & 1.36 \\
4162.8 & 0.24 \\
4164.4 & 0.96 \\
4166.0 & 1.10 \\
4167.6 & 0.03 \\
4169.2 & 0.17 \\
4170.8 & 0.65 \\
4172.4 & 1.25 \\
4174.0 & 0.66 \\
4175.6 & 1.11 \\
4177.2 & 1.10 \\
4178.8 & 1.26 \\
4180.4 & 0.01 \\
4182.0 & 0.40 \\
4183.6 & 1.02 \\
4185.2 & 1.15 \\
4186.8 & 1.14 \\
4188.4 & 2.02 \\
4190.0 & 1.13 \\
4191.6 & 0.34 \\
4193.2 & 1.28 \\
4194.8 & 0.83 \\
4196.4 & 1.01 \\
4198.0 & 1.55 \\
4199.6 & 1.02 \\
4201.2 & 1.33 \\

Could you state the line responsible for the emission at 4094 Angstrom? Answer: [O II]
